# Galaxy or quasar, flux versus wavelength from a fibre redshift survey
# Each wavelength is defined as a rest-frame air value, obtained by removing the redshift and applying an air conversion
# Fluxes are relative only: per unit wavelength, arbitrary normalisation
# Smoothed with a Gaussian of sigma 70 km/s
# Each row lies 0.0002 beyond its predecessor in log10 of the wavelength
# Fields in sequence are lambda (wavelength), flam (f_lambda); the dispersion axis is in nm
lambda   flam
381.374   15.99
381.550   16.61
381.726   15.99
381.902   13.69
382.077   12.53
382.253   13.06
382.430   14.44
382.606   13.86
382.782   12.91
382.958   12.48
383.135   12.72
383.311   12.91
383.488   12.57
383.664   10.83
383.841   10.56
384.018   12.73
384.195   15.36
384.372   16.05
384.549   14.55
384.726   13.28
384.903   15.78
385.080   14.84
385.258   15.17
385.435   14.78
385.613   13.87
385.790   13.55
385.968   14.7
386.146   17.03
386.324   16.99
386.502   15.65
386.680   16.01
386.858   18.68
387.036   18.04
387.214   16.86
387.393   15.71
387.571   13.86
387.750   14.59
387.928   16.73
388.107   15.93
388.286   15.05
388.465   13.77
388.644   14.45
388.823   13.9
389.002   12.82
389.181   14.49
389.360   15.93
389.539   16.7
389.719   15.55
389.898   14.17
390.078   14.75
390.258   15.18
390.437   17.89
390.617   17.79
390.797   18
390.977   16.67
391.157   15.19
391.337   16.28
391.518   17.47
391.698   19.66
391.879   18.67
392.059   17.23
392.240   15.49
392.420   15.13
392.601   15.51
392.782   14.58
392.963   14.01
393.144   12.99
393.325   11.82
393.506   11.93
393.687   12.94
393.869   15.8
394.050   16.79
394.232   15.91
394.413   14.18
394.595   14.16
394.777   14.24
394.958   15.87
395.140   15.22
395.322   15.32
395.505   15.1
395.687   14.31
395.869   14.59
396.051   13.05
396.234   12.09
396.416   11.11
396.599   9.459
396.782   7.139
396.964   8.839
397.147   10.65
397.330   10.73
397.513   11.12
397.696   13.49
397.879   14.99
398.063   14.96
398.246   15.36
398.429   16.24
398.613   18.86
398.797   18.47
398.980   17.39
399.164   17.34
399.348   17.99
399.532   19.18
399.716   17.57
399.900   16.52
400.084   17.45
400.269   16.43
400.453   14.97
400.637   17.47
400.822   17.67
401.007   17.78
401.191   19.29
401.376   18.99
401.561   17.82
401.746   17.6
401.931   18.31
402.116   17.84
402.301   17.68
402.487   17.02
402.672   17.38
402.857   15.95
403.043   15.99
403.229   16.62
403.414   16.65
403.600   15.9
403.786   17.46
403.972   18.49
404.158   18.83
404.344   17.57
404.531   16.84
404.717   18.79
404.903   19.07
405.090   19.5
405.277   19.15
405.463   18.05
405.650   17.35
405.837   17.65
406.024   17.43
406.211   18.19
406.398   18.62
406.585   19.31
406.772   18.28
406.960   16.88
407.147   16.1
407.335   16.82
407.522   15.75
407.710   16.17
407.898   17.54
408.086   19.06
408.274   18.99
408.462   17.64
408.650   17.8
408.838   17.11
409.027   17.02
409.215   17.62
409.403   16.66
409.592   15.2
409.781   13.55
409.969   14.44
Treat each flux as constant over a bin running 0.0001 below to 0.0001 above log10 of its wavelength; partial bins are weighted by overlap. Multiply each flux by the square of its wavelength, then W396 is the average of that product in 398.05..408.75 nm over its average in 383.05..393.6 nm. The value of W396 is 1.25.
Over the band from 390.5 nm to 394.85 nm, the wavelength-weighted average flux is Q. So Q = 15.5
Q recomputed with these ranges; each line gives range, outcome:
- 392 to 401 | 14.7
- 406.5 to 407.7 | 17.1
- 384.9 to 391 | 15.6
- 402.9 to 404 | 16.7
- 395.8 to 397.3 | 10.8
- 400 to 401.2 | 17.2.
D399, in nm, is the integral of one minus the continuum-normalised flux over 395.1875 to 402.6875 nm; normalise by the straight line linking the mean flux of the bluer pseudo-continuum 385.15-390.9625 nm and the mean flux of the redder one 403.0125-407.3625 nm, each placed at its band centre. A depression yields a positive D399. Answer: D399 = 0.669 nm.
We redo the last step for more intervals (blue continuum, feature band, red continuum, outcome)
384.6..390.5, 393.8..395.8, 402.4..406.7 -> 0.15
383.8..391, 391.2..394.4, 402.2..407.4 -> 0.13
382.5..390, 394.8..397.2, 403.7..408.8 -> 0.54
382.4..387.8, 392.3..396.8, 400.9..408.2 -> 0.62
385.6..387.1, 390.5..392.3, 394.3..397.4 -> -0.37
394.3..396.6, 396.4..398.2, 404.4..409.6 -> 0.40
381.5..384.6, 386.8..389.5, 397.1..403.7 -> -0.18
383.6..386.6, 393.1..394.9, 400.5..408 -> 0.20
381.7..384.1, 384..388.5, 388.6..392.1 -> -0.34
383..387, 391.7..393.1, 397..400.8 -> -0.07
